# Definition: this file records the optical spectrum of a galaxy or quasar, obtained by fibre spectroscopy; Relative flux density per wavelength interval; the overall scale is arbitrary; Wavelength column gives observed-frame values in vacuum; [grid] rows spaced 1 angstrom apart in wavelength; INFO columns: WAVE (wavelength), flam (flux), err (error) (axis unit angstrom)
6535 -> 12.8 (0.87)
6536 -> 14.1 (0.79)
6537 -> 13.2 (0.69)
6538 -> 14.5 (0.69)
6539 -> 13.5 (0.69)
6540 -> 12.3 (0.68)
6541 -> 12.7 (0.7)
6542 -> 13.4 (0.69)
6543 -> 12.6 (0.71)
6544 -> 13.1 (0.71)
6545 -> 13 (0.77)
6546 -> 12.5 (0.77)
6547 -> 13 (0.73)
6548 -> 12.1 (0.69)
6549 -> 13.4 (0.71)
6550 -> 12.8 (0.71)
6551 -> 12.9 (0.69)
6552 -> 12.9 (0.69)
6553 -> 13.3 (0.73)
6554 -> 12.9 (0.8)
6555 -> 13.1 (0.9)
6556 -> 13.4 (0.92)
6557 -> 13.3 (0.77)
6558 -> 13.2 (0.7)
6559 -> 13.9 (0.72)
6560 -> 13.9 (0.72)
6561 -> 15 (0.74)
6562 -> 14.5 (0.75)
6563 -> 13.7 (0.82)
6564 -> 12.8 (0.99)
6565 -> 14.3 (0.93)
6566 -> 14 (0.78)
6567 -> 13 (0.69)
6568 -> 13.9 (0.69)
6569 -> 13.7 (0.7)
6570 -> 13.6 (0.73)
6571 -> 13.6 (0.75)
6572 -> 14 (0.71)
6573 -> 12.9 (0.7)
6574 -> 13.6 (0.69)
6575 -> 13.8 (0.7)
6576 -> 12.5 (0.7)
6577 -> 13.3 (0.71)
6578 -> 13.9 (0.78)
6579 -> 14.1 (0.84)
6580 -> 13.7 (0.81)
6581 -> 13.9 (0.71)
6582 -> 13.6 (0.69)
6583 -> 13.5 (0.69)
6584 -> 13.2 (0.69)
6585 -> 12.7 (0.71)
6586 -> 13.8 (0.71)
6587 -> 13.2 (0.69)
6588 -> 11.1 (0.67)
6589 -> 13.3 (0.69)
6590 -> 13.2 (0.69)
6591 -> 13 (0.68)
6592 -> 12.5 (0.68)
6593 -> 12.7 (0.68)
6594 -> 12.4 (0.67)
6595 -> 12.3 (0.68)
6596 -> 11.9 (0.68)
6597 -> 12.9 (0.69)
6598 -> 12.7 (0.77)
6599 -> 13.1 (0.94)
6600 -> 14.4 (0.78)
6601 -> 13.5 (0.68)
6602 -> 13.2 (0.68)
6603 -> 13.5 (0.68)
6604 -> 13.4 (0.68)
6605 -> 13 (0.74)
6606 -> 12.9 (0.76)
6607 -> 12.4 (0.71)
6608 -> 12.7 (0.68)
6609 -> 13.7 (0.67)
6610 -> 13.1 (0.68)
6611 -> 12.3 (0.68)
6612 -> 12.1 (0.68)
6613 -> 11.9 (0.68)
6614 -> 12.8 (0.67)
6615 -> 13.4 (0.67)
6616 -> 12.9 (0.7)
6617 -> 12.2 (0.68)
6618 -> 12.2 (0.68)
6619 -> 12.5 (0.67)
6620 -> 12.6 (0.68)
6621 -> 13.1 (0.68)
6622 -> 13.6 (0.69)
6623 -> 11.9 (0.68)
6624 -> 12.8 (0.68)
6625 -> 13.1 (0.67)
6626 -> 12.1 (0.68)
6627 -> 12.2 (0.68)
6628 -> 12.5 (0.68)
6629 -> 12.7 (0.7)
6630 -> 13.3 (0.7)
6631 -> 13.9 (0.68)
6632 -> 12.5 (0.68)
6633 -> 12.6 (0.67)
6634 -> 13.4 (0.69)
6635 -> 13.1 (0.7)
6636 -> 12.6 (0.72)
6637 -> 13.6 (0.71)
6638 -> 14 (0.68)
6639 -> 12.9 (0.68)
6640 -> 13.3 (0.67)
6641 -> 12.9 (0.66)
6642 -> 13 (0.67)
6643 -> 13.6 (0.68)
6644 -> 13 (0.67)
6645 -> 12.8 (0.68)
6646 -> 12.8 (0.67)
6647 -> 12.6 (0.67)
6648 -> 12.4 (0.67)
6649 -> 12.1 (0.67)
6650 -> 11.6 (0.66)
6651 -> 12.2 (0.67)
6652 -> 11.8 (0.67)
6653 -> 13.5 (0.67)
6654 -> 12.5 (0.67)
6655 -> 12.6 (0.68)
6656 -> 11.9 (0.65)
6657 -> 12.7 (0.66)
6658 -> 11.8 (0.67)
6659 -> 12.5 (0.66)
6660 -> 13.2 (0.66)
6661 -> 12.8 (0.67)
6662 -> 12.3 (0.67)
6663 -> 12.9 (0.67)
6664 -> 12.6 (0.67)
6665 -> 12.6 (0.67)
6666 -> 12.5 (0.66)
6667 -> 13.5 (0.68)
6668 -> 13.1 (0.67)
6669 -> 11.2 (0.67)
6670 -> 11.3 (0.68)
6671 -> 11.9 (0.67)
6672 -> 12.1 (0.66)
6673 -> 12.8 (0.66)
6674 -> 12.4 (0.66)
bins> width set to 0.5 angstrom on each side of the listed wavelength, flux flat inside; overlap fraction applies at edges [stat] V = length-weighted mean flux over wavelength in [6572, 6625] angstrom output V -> 13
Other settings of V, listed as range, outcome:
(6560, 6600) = 13.3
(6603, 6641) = 12.9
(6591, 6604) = 12.9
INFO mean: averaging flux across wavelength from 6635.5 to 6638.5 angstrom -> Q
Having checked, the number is 13.4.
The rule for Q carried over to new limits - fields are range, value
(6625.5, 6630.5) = 12.6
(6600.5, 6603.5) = 13.4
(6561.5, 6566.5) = 13.9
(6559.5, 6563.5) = 14.3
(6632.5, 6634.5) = 13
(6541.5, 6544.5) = 13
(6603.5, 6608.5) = 12.9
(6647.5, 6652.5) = 12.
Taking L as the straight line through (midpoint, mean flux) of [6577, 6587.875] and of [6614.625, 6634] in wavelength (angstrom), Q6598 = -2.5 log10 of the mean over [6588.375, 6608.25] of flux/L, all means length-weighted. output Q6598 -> 0.02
